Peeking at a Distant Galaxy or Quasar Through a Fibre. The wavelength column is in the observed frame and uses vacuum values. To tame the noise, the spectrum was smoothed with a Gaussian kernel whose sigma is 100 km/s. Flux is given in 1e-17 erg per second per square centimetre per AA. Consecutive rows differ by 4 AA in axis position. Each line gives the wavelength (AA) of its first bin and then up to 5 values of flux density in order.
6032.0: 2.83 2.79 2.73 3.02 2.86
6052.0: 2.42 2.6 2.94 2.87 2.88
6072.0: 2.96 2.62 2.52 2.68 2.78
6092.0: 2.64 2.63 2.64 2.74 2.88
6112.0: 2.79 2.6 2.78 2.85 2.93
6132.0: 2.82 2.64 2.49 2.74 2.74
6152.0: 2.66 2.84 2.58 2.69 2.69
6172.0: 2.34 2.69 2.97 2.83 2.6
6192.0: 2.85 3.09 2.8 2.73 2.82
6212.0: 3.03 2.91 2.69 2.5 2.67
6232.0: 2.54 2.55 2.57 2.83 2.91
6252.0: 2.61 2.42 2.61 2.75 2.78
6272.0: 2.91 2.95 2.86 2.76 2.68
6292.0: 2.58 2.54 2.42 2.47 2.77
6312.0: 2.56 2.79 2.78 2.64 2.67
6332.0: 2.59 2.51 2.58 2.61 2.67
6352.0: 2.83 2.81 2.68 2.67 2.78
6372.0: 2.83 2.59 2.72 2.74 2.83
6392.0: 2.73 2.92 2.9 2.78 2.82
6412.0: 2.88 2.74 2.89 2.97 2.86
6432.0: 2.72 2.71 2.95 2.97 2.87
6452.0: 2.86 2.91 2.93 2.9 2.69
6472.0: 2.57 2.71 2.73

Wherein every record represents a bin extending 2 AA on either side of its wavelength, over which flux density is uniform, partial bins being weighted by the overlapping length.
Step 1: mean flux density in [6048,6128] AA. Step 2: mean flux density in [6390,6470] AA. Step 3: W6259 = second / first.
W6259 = 1.0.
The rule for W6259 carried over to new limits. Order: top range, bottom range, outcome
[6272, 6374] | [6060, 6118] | 0.98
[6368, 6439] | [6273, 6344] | 1.05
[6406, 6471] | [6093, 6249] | 1.04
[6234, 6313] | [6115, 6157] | 0.98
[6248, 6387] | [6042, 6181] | 0.98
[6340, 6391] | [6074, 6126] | 1.01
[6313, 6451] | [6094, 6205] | 1.01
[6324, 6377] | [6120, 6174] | 0.99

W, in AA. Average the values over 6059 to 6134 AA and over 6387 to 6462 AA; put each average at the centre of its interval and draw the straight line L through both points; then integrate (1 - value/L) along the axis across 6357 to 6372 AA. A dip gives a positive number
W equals 0.6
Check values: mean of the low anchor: 2.76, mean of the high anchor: 2.86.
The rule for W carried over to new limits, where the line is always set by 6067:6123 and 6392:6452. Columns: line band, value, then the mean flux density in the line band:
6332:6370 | 2.0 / 2.68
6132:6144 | 0.5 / 2.64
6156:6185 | 0.7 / 2.69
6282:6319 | 2.4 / 2.62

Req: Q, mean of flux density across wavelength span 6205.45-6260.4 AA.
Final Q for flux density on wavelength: 2.69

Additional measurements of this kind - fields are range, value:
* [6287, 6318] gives 2.6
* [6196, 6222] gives 2.85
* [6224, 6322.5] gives 2.68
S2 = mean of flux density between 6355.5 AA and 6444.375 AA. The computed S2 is 2.8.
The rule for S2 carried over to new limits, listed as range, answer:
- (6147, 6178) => 2.65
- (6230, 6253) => 2.67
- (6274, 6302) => 2.68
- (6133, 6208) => 2.72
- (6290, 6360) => 2.64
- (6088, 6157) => 2.73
